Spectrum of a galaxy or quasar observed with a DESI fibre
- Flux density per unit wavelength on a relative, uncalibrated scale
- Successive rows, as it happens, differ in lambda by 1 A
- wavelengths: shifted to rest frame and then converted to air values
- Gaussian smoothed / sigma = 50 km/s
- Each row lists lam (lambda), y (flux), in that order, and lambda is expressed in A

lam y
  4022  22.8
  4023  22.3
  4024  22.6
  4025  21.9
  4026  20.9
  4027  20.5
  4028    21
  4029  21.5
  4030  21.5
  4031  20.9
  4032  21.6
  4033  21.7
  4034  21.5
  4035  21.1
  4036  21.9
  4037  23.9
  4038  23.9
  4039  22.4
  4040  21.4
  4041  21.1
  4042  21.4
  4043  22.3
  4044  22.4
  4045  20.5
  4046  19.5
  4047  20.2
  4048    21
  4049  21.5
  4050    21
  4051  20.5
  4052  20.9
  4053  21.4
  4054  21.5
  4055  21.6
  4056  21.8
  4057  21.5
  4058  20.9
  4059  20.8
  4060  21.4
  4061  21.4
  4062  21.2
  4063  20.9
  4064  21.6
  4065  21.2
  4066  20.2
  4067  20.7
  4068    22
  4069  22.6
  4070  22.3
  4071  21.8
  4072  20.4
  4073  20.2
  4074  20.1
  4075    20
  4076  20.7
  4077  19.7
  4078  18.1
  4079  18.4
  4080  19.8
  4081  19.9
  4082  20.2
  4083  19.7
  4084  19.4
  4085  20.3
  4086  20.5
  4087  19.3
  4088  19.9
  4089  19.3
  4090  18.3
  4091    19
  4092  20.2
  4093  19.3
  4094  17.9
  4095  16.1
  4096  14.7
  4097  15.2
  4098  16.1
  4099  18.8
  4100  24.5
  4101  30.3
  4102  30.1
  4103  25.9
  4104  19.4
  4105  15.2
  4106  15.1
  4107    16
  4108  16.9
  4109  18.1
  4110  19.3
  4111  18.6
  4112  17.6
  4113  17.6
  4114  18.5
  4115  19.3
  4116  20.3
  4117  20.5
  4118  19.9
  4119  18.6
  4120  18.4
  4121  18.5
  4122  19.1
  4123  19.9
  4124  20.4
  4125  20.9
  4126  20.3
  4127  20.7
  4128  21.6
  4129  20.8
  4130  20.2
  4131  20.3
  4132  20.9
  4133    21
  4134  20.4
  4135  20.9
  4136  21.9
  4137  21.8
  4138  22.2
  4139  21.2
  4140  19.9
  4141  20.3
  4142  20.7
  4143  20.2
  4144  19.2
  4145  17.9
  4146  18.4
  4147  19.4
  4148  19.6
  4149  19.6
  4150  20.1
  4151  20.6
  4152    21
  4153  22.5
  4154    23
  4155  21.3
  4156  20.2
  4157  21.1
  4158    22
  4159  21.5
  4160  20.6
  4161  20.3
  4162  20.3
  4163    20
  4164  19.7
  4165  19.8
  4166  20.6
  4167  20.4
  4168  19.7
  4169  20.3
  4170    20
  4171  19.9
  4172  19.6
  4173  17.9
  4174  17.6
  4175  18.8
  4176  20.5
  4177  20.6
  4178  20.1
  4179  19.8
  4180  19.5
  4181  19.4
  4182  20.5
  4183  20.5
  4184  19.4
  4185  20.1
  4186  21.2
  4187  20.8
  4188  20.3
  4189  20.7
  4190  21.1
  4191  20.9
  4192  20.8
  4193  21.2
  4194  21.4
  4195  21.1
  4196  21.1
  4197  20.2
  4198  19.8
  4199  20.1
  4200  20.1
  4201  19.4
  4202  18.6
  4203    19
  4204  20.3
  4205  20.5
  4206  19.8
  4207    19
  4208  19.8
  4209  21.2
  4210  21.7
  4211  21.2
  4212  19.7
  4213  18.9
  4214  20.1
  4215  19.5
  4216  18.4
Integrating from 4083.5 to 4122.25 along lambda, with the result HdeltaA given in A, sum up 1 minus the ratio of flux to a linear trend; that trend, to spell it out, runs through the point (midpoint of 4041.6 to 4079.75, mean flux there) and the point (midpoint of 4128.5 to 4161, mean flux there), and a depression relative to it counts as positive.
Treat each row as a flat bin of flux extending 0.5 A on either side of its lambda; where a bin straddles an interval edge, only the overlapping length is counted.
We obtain 2.8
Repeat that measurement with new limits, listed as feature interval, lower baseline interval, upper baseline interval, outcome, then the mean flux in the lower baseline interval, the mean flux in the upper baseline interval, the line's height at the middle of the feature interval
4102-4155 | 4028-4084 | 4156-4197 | 1.7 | 21.1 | 20.3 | 20.6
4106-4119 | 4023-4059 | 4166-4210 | 1.5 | 21.5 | 20.1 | 20.8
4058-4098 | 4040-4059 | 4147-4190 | 2.1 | 21.2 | 20.3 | 20.9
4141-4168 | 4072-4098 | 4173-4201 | -0.7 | 19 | 20.2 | 19.8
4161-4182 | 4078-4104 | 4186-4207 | 0.5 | 20.1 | 20.3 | 20.3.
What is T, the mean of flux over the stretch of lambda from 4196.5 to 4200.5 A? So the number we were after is 20.1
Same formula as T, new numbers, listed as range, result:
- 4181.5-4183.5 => 20.5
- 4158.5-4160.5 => 21.1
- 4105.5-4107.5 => 15.6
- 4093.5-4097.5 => 16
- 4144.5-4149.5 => 19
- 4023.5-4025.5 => 22.2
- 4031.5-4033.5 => 21.6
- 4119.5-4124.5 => 19.3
